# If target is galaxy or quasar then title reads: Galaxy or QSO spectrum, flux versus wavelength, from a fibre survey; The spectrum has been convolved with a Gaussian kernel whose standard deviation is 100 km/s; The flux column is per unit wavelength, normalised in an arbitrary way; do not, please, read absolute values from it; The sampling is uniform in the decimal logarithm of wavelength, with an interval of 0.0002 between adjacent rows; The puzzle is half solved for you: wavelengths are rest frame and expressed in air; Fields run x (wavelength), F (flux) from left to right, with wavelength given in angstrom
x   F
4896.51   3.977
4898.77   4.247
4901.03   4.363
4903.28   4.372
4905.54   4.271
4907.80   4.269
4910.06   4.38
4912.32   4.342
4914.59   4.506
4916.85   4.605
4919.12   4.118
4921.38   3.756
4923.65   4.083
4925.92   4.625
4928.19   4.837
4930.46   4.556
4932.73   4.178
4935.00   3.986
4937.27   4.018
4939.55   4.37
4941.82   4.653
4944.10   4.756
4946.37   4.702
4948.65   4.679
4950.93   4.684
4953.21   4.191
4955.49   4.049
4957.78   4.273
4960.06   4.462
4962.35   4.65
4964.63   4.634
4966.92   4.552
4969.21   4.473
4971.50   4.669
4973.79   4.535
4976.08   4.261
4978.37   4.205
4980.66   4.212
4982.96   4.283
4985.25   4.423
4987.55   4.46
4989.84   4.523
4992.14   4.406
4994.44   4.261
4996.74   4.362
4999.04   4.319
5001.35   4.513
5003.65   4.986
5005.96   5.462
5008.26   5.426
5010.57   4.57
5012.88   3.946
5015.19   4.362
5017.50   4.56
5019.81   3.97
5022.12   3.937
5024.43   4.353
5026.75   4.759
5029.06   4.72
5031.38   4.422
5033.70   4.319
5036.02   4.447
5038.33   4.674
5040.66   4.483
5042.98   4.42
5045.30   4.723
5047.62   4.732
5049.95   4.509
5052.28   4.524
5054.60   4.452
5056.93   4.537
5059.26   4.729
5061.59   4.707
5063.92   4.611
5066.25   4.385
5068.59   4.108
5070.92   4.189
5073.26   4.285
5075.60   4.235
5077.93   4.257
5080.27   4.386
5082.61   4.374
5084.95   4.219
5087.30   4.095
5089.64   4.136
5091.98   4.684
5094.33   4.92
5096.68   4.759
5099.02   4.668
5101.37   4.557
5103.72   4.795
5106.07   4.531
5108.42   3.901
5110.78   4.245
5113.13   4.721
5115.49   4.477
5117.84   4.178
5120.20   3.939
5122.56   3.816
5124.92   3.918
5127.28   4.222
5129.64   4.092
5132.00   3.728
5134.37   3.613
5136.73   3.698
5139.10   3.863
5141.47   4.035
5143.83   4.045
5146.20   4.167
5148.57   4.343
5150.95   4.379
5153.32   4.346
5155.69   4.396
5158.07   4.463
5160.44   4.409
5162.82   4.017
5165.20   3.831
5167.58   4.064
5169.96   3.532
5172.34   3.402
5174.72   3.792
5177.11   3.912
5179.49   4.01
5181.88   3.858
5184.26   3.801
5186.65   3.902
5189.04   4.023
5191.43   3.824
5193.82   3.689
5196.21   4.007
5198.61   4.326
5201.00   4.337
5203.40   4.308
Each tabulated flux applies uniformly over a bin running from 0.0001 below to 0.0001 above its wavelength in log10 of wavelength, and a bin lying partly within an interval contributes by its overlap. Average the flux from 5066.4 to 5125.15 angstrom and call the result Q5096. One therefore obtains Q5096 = 4.34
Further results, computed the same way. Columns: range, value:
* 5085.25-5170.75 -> 4.21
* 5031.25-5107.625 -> 4.48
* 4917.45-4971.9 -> 4.41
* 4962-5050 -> 4.5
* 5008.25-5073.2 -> 4.46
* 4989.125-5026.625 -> 4.5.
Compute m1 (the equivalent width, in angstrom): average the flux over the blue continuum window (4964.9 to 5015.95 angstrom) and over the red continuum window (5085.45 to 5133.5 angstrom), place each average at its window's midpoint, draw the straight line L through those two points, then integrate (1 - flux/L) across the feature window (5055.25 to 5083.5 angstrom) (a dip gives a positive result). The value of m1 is -0.1 angstrom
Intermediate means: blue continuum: 4.51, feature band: 4.4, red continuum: 4.31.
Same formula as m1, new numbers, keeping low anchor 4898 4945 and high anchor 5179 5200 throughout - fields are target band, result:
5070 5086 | -0.7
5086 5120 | -3.2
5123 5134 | 0.2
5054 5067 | -1.4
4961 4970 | -0.6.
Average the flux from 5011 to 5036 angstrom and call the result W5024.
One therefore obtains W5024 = 4.35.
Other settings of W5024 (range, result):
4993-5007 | 4.64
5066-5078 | 4.23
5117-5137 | 3.92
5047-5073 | 4.49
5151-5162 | 4.39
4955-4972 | 4.48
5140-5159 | 4.26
